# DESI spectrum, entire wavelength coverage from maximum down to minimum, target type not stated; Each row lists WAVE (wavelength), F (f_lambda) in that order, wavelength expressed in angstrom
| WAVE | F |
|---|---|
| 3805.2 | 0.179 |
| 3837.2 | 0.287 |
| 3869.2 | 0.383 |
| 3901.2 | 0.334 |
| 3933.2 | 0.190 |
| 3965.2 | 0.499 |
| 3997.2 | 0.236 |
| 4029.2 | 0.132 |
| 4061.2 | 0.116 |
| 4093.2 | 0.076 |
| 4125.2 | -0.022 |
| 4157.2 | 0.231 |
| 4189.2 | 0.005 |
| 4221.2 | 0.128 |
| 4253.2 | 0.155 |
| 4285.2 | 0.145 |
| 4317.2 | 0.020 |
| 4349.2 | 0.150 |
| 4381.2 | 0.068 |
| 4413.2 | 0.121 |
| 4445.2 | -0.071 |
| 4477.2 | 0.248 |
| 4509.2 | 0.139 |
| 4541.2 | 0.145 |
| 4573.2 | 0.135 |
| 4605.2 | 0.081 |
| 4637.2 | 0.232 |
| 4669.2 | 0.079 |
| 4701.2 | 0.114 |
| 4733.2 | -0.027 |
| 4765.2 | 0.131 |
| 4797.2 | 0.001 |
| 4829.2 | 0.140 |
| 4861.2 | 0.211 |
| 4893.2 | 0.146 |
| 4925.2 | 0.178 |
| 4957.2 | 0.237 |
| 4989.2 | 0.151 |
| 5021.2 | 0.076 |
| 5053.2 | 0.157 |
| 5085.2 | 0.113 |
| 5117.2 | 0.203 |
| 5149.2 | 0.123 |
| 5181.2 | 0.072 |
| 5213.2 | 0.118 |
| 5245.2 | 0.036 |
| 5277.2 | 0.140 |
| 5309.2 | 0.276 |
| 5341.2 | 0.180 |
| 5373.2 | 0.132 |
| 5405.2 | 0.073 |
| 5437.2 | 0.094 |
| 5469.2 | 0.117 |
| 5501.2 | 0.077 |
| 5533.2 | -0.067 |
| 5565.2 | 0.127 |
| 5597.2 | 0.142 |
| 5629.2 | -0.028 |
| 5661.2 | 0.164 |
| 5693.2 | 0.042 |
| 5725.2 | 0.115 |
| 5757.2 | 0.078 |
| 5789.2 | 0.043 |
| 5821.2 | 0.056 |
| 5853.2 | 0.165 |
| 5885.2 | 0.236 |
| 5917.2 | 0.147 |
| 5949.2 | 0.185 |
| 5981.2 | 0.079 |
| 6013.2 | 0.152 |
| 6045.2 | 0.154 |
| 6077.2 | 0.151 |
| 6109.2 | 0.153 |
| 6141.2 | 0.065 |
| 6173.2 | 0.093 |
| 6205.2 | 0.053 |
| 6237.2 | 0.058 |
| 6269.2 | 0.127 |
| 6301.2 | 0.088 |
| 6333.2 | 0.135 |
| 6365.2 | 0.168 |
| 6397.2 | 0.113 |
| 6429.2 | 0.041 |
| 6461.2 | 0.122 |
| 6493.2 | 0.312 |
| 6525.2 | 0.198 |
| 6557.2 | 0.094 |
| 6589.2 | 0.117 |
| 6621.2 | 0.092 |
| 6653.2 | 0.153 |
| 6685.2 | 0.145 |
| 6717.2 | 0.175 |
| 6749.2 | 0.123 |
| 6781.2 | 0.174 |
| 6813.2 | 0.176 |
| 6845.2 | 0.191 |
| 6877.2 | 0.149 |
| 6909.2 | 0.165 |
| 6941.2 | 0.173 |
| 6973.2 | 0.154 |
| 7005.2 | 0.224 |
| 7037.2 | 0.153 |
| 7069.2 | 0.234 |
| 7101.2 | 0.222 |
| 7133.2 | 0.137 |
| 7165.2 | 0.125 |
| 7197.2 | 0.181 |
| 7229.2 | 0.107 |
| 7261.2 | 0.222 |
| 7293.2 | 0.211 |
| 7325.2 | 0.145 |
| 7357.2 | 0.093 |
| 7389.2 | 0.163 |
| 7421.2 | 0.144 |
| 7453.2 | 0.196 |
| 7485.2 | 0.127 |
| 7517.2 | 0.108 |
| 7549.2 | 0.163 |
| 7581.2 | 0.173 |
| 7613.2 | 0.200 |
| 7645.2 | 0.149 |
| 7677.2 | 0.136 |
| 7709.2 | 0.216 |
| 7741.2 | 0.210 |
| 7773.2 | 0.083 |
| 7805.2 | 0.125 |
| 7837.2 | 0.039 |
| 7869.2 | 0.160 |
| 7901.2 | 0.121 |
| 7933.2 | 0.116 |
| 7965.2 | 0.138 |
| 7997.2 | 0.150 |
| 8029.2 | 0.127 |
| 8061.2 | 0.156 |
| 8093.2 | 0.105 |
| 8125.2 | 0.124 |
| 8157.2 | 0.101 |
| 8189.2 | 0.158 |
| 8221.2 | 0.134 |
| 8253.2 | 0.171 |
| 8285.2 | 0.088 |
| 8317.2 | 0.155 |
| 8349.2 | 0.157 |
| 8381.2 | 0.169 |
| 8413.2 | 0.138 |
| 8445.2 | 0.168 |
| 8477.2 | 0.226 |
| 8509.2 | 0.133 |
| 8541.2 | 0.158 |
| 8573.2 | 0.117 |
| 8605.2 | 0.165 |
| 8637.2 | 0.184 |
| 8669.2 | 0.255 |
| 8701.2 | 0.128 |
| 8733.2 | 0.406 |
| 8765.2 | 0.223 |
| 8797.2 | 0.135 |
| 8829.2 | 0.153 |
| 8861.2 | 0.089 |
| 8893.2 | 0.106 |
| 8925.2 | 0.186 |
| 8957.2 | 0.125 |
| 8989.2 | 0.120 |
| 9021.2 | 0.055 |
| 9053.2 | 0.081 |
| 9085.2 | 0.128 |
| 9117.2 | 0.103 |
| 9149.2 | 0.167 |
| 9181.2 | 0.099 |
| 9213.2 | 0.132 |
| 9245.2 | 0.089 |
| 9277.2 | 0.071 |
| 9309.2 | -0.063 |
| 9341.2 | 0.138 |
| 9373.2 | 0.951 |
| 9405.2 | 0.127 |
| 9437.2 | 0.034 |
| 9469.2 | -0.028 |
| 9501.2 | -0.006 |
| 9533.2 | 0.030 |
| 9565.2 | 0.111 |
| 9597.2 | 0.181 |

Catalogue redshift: 0.75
